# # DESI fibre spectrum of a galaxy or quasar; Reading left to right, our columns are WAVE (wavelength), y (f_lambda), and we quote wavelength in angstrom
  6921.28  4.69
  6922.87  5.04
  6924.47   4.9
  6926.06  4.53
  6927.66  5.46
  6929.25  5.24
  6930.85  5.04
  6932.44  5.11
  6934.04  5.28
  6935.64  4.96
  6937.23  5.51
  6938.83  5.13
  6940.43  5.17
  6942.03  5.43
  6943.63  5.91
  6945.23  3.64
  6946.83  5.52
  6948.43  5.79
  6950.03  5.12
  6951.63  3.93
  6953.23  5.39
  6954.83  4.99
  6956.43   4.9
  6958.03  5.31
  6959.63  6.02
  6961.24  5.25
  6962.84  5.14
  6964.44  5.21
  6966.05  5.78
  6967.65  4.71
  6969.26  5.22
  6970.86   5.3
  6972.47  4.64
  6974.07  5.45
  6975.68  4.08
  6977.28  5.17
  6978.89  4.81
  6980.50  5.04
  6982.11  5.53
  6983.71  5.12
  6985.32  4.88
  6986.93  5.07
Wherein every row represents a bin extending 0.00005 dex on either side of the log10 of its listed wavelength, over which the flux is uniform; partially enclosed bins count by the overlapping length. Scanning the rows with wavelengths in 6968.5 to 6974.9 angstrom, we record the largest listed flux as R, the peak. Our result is 5.45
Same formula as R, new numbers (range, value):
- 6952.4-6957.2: 5.39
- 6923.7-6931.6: 5.46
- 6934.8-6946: 5.91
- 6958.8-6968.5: 6.02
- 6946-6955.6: 5.79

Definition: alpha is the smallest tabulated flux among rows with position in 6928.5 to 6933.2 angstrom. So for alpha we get 5.04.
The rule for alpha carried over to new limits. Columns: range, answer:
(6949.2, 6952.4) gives 3.93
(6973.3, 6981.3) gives 4.08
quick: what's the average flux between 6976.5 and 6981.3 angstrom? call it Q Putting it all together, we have 5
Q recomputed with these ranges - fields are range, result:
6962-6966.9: 5.37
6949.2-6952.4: 4.54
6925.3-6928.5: 5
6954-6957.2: 4.95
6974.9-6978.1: 4.63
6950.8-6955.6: 4.77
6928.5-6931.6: 5.13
